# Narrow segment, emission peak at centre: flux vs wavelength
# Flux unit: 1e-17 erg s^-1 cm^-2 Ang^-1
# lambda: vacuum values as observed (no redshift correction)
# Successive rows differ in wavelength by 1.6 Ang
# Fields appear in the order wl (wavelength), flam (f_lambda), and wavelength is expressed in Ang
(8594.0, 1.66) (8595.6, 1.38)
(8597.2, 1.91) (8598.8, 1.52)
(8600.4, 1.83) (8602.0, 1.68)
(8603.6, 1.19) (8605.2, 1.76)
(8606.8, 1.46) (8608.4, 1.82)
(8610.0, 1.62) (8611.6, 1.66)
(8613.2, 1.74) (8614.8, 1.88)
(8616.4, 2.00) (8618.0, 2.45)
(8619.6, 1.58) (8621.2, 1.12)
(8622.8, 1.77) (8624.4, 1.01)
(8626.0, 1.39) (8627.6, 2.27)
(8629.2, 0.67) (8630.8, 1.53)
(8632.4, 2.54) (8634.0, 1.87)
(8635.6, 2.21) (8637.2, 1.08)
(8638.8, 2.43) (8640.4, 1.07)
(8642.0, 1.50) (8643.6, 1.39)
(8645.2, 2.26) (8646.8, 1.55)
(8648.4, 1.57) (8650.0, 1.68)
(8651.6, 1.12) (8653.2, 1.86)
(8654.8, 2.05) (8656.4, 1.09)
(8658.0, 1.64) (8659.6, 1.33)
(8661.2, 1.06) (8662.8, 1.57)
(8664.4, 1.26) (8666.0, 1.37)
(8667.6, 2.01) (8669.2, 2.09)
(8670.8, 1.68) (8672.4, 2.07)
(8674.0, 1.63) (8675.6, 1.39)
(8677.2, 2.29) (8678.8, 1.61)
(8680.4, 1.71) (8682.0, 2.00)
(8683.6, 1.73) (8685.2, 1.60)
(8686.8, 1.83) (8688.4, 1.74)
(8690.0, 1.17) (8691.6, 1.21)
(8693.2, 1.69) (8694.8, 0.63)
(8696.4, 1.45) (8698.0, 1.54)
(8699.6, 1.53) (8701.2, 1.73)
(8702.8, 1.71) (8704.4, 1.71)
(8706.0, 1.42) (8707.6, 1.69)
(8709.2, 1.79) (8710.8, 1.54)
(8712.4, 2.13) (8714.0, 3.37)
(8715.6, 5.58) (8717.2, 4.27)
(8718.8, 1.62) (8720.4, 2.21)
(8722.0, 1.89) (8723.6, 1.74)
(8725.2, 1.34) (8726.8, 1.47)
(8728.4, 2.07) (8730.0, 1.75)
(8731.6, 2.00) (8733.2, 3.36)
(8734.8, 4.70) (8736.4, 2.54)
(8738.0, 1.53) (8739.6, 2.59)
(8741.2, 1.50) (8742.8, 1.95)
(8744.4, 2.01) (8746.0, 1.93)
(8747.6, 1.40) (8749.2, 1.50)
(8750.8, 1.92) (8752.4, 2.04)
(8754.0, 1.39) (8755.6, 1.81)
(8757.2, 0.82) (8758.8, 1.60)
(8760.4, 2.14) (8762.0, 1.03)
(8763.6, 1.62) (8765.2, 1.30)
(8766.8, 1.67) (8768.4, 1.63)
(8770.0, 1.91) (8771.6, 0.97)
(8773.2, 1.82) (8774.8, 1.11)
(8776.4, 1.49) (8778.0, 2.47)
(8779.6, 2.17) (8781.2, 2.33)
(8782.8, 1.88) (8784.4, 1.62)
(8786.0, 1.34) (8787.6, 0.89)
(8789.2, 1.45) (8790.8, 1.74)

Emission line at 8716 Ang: [S II]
